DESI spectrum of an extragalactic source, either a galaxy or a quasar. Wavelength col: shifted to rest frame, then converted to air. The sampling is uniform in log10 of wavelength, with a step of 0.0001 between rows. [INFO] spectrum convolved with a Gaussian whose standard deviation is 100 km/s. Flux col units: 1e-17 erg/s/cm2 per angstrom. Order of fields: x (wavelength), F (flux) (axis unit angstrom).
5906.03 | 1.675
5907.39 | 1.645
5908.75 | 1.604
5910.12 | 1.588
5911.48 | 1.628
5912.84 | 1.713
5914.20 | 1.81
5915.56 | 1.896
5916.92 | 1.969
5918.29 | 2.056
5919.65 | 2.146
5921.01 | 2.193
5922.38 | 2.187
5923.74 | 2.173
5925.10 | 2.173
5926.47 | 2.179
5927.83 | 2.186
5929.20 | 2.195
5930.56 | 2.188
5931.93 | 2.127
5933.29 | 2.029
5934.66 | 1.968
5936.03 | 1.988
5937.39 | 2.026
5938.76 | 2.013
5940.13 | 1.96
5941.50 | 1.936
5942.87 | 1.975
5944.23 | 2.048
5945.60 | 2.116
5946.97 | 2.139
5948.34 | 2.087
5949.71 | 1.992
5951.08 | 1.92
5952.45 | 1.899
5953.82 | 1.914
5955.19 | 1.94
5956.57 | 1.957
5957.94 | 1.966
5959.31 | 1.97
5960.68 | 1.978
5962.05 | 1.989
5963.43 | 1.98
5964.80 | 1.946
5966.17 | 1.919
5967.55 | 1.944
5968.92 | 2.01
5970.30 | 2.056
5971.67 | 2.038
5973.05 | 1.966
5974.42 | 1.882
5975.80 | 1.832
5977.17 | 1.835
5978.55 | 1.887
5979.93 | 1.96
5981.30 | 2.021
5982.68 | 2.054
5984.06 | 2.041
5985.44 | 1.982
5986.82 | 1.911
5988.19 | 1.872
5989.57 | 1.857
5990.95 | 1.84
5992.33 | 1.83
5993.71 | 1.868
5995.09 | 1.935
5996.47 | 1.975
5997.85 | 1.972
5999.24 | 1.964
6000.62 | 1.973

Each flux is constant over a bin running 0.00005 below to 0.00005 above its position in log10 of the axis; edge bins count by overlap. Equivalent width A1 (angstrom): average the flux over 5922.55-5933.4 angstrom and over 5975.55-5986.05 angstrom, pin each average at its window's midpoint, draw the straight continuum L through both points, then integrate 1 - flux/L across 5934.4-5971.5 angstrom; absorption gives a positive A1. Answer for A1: 1.4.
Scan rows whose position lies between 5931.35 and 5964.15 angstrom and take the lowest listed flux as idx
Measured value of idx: 1.899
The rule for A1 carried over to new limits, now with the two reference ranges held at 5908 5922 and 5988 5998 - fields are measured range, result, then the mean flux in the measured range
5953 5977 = -0.9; 1.96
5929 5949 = -1.9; 2.05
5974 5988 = -0.4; 1.94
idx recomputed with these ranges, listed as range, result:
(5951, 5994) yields 1.83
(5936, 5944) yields 1.936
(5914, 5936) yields 1.81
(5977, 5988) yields 1.835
